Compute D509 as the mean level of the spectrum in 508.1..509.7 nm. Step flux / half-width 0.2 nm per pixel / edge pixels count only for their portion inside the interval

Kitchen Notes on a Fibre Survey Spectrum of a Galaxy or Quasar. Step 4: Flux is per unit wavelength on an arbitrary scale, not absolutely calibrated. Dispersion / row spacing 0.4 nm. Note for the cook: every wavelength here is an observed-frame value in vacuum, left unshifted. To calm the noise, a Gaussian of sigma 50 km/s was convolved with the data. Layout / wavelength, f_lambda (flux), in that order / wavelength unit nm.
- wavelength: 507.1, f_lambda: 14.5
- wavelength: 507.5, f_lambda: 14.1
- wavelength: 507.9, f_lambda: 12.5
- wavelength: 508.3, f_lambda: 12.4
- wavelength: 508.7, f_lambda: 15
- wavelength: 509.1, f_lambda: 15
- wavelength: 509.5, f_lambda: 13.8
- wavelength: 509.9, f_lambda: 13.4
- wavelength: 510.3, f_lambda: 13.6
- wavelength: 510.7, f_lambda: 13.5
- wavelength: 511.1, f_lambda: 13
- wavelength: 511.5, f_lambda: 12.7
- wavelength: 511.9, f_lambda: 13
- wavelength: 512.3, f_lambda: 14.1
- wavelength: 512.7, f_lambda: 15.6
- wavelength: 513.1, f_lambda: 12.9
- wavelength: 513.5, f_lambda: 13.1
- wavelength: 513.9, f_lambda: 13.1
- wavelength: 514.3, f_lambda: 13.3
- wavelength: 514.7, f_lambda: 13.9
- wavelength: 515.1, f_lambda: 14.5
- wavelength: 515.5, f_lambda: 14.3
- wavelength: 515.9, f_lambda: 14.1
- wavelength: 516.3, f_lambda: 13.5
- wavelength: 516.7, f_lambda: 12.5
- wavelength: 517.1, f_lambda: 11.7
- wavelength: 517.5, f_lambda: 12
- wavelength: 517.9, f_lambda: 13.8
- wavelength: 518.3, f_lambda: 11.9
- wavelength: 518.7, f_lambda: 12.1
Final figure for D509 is 14.1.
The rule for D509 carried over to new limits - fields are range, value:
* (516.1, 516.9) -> 13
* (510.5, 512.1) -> 13.1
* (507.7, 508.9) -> 13.3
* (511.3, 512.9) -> 13.9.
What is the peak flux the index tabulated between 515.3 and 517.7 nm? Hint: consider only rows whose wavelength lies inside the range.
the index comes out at 14.3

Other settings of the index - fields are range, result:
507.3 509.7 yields 15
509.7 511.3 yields 13.6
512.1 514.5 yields 15.6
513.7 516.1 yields 14.5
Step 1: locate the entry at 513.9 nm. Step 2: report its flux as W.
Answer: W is 13.1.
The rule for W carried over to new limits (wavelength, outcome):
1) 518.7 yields 12.1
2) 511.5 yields 12.7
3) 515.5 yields 14.3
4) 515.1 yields 14.5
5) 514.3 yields 13.3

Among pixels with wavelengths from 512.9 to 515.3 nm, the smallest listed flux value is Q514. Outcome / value 12.9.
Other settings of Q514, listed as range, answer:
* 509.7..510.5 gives 13.4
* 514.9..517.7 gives 11.7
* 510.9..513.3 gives 12.7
